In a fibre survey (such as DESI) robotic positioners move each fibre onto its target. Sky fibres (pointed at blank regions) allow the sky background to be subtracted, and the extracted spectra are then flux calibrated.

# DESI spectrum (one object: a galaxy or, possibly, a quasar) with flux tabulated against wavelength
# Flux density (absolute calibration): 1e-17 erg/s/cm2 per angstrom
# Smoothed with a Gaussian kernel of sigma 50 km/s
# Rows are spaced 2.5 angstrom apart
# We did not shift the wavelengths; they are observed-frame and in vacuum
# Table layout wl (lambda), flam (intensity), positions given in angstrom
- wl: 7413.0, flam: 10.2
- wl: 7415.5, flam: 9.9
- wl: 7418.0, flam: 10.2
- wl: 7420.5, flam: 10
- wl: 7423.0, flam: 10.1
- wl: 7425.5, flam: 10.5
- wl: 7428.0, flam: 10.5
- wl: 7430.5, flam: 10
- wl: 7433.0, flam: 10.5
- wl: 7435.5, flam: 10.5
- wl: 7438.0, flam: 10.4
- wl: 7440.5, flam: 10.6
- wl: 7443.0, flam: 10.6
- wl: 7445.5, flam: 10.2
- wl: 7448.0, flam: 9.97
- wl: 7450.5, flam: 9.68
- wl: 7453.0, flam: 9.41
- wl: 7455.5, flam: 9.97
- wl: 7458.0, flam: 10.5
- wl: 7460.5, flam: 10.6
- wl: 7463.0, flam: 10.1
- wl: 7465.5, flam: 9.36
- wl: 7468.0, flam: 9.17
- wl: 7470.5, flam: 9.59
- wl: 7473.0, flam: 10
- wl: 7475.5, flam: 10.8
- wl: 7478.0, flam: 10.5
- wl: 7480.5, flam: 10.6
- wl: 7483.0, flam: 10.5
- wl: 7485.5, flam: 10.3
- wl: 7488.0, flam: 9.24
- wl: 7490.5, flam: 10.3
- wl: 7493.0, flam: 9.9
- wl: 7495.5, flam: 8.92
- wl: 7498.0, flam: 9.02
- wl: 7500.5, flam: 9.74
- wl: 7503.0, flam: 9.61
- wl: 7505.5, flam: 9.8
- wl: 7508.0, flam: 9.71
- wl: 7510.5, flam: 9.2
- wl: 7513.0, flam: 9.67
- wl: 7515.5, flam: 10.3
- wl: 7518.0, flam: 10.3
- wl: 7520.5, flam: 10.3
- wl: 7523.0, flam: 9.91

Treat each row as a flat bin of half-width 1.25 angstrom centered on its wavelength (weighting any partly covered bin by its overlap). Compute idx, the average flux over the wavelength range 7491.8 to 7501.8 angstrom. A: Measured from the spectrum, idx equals 9.39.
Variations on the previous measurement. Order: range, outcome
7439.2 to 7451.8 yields 10.2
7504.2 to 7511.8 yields 9.57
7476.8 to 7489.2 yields 10.2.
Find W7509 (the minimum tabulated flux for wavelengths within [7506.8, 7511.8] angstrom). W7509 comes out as 9.2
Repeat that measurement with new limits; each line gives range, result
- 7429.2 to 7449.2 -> 9.97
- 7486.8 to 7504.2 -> 8.92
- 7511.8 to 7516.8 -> 9.67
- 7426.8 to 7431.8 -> 10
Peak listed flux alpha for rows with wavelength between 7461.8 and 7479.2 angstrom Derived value 10.8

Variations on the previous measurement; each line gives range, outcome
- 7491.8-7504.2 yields 9.9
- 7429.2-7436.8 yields 10.5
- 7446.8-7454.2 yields 9.97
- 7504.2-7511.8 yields 9.8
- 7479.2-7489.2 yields 10.6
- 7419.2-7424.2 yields 10.1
